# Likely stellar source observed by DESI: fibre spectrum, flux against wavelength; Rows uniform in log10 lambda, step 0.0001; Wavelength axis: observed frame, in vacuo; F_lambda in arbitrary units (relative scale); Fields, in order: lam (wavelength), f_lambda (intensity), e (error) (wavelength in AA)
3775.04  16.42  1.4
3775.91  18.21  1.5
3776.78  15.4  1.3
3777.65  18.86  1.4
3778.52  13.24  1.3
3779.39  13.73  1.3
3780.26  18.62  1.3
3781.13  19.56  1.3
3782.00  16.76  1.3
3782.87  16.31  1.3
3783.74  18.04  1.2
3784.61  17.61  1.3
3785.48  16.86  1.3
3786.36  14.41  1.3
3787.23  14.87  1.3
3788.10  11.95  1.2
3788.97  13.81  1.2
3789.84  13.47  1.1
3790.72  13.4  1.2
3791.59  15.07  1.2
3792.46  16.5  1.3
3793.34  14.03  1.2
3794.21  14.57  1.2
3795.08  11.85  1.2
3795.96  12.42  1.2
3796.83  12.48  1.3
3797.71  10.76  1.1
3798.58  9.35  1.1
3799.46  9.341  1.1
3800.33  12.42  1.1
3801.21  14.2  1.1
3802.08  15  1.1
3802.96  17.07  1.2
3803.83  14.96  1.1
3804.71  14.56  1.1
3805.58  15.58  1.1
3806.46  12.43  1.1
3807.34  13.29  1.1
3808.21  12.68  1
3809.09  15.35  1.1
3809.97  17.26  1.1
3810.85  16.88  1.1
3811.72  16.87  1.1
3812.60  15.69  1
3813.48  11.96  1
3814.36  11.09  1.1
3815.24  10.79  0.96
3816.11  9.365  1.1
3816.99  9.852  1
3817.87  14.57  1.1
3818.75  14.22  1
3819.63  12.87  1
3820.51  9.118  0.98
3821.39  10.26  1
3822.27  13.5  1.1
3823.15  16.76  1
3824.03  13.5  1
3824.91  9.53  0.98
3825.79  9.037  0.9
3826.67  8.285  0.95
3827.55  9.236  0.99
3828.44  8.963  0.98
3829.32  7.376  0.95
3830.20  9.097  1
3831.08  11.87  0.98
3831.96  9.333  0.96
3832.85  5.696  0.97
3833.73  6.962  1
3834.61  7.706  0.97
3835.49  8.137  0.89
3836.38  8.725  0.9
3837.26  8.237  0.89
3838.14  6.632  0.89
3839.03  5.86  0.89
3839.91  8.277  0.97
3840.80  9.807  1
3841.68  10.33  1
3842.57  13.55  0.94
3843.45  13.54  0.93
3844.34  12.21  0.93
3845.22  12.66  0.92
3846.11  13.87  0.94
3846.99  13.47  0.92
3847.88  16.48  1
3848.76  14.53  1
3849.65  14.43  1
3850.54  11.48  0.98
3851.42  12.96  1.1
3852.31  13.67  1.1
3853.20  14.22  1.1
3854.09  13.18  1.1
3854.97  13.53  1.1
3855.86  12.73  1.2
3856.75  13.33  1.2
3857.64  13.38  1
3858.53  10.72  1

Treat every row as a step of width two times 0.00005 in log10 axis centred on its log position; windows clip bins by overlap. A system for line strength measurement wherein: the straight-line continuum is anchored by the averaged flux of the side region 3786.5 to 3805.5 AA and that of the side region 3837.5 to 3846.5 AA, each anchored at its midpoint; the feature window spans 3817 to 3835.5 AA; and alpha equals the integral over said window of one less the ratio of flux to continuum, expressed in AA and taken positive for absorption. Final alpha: 2.1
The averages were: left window 13.5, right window 10.6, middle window 10.3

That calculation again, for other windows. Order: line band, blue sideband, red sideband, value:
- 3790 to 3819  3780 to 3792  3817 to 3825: 1.2 AA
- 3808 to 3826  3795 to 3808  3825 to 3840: -3.9 AA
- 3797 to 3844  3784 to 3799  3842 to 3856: 7.5 AA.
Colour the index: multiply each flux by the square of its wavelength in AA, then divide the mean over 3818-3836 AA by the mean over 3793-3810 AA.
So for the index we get 0.77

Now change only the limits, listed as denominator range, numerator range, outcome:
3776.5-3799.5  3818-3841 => 0.67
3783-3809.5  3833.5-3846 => 0.71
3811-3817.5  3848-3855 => 1.12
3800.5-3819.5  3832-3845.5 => 0.67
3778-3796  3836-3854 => 0.80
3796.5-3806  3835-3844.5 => 0.73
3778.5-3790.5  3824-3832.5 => 0.61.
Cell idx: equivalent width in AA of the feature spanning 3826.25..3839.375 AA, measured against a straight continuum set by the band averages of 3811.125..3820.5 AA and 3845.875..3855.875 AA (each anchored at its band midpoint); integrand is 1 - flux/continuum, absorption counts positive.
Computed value 5.0 AA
